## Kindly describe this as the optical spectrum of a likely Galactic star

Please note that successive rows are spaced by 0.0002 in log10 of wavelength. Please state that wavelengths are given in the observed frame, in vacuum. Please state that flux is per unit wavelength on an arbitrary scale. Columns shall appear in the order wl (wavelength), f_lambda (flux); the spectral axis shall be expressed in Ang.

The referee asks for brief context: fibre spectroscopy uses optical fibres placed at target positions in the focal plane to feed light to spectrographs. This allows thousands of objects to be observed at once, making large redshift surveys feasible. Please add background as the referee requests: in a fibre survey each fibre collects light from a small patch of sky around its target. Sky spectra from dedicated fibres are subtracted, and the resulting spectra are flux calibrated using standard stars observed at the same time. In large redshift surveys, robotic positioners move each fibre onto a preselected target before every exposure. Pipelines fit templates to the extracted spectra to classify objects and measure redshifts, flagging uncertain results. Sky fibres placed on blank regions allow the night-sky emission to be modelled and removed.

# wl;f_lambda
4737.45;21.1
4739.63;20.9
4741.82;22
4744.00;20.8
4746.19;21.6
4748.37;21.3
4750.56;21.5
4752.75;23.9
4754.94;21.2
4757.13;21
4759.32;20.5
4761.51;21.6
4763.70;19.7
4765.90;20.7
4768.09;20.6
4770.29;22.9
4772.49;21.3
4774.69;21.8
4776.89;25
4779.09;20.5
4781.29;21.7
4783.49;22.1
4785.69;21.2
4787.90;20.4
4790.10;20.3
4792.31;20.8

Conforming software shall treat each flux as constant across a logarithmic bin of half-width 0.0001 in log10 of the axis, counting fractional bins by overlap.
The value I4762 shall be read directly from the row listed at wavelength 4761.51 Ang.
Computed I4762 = 21.6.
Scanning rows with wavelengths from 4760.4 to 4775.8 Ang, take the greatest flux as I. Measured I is 22.9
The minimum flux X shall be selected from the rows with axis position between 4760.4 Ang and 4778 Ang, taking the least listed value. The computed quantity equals 19.7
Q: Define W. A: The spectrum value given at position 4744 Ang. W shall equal 20.8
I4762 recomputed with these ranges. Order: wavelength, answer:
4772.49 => 21.3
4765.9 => 20.7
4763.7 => 19.7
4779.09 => 20.5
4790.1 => 20.3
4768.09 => 20.6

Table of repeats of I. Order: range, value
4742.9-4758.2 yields 23.9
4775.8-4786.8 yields 25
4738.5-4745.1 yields 22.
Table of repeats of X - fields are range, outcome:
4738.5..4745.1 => 20.8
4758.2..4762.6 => 20.5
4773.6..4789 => 20.4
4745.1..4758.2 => 21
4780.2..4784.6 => 21.7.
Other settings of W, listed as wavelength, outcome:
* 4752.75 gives 23.9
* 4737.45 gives 21.1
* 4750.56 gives 21.5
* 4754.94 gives 21.2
